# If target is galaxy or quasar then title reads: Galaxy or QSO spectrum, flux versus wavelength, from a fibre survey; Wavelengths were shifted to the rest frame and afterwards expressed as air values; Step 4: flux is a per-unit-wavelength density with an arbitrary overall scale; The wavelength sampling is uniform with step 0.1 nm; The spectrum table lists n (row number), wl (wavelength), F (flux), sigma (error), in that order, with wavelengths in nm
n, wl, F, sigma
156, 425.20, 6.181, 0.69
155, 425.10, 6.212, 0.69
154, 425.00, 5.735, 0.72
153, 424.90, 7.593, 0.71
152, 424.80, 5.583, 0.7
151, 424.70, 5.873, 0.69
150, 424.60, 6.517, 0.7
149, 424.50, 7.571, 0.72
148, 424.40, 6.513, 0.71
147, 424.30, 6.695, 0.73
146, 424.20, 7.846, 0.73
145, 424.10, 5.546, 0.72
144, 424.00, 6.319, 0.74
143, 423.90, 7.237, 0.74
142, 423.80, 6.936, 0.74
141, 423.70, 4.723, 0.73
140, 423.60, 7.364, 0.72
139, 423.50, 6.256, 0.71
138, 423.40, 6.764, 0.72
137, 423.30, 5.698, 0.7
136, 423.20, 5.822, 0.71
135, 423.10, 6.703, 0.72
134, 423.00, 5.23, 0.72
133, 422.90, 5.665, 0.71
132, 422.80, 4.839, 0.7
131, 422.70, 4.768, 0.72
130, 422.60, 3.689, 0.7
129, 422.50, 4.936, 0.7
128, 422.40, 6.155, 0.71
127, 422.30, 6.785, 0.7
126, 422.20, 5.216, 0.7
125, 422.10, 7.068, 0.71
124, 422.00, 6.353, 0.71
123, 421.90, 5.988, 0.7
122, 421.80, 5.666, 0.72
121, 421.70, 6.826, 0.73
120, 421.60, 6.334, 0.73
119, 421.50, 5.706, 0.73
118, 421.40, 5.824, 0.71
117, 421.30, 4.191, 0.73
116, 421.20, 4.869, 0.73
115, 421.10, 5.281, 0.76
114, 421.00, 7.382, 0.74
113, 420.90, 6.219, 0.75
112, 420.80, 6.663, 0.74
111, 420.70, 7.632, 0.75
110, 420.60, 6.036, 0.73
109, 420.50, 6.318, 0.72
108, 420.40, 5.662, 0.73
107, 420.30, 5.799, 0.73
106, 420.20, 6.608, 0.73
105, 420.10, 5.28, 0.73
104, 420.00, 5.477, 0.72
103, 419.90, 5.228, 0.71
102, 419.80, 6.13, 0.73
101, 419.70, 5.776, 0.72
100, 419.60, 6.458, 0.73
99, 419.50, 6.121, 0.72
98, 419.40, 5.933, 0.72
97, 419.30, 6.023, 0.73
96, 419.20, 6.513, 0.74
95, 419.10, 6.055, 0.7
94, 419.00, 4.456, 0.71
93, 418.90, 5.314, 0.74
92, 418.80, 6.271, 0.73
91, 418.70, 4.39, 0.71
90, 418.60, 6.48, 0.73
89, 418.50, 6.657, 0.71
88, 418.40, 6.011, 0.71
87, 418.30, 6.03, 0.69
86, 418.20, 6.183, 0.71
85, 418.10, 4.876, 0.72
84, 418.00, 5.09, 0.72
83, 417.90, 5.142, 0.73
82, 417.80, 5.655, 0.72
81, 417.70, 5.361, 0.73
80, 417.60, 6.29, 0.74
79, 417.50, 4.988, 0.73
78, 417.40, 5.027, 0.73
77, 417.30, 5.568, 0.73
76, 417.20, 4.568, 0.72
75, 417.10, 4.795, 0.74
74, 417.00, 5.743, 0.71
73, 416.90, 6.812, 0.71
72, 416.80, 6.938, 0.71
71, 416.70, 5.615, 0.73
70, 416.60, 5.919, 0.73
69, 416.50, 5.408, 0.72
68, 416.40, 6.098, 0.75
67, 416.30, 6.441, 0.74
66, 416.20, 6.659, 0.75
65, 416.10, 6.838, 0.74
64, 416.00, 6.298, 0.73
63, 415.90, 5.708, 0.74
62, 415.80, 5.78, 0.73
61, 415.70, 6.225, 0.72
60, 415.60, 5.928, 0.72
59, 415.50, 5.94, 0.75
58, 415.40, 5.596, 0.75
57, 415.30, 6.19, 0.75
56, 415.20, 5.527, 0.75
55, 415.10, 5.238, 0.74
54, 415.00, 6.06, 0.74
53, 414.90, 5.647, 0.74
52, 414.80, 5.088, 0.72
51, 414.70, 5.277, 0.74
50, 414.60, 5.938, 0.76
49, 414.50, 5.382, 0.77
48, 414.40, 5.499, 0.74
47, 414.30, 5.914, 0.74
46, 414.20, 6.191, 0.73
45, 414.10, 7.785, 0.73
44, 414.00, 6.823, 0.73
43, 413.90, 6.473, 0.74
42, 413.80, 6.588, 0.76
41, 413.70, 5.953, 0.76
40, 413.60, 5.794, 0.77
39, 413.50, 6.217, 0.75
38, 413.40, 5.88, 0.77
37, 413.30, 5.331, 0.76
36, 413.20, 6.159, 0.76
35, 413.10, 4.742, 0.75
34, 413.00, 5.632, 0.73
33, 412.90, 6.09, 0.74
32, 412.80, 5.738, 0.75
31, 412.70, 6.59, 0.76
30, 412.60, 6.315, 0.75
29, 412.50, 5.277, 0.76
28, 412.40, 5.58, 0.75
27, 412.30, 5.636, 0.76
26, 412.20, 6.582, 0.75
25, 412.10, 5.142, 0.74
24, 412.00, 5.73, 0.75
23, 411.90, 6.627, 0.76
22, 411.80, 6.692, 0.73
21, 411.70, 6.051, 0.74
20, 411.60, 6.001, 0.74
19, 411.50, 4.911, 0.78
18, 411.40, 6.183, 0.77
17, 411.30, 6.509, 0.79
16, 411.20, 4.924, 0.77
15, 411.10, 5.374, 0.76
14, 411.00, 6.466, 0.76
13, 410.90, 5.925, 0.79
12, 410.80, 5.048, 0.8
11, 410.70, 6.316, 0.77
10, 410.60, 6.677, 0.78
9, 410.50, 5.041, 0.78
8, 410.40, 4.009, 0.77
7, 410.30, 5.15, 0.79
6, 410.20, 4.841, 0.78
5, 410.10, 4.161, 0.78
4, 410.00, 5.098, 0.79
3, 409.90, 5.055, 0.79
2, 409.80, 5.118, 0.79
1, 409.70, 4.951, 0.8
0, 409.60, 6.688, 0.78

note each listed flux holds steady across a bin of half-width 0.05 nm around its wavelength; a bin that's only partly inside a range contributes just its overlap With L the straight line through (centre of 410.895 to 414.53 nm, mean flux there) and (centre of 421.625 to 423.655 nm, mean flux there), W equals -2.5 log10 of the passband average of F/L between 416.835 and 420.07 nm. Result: 0.047 mag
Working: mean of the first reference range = 5.97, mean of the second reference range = 5.89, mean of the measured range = 5.67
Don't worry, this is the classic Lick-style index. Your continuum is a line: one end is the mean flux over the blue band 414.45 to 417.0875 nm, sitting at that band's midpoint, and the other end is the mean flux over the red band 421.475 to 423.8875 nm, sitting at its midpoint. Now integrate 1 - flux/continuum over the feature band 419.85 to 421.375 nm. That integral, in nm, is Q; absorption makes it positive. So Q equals 0.00 nm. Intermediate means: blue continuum 5.92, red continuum 5.92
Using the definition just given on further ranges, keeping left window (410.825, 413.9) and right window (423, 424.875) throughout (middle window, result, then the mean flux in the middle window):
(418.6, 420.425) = 0.13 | 5.77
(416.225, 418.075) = 0.14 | 5.64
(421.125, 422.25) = 0.09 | 5.81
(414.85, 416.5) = 0.01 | 5.99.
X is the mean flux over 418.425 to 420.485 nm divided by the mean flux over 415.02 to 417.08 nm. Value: 1.0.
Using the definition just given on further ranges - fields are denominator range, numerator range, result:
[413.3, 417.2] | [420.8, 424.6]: 1.01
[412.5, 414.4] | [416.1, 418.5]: 0.94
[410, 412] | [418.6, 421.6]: 1.04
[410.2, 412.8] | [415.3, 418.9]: 1.01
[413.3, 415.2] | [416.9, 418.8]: 0.93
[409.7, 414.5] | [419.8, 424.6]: 1.05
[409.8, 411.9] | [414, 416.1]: 1.07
